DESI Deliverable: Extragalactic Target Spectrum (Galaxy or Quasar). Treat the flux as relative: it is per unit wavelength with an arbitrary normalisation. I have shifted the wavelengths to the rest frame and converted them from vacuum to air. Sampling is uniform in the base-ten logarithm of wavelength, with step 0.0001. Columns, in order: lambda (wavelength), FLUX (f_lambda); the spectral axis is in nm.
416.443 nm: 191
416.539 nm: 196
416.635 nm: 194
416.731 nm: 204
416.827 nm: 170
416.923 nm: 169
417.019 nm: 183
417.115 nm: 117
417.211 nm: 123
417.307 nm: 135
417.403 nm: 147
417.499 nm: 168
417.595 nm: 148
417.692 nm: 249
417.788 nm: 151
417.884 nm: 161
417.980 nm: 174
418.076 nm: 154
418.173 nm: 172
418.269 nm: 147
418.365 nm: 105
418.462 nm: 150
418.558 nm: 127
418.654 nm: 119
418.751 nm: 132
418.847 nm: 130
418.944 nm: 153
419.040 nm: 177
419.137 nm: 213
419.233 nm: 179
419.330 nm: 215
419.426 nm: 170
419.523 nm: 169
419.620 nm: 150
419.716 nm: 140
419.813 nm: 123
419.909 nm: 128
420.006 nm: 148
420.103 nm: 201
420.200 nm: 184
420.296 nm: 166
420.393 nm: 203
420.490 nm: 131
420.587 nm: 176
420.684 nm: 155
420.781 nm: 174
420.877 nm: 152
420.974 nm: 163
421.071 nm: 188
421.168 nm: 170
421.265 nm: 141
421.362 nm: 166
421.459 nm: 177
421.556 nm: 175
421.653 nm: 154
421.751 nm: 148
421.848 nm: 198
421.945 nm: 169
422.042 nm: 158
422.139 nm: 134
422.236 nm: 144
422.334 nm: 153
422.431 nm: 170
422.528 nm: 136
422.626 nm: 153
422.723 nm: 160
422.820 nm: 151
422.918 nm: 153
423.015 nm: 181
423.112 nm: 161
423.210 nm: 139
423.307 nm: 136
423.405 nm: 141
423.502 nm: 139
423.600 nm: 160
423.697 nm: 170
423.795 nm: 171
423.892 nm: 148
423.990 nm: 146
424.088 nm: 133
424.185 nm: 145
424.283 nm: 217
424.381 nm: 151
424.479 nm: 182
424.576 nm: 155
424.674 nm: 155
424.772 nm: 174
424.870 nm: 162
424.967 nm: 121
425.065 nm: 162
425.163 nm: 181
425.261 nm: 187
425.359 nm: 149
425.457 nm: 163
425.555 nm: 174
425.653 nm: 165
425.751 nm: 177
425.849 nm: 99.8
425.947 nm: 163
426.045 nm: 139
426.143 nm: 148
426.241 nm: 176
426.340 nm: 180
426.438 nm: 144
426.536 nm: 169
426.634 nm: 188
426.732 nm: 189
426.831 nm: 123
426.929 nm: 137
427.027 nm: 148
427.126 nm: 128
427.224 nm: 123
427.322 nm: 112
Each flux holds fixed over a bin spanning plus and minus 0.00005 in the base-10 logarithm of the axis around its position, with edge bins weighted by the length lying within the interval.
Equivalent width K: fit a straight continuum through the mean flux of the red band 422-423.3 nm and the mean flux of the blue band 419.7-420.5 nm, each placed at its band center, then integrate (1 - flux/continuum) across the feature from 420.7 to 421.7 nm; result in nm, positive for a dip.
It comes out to -0.055 nm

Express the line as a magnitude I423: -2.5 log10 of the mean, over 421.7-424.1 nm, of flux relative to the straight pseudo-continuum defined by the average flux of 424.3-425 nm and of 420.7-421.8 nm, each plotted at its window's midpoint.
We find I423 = 0.06 mag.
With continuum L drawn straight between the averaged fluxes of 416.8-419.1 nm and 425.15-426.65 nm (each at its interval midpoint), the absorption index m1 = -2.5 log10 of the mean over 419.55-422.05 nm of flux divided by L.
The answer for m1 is -0.05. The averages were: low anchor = 153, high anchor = 162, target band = 163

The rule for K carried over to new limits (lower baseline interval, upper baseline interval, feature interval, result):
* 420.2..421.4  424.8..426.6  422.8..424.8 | 0.06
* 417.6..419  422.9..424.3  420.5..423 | -0.11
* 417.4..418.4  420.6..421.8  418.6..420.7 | 0.02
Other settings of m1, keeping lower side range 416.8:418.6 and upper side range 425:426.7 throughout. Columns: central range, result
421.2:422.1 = -0.04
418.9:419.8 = -0.10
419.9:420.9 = -0.06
